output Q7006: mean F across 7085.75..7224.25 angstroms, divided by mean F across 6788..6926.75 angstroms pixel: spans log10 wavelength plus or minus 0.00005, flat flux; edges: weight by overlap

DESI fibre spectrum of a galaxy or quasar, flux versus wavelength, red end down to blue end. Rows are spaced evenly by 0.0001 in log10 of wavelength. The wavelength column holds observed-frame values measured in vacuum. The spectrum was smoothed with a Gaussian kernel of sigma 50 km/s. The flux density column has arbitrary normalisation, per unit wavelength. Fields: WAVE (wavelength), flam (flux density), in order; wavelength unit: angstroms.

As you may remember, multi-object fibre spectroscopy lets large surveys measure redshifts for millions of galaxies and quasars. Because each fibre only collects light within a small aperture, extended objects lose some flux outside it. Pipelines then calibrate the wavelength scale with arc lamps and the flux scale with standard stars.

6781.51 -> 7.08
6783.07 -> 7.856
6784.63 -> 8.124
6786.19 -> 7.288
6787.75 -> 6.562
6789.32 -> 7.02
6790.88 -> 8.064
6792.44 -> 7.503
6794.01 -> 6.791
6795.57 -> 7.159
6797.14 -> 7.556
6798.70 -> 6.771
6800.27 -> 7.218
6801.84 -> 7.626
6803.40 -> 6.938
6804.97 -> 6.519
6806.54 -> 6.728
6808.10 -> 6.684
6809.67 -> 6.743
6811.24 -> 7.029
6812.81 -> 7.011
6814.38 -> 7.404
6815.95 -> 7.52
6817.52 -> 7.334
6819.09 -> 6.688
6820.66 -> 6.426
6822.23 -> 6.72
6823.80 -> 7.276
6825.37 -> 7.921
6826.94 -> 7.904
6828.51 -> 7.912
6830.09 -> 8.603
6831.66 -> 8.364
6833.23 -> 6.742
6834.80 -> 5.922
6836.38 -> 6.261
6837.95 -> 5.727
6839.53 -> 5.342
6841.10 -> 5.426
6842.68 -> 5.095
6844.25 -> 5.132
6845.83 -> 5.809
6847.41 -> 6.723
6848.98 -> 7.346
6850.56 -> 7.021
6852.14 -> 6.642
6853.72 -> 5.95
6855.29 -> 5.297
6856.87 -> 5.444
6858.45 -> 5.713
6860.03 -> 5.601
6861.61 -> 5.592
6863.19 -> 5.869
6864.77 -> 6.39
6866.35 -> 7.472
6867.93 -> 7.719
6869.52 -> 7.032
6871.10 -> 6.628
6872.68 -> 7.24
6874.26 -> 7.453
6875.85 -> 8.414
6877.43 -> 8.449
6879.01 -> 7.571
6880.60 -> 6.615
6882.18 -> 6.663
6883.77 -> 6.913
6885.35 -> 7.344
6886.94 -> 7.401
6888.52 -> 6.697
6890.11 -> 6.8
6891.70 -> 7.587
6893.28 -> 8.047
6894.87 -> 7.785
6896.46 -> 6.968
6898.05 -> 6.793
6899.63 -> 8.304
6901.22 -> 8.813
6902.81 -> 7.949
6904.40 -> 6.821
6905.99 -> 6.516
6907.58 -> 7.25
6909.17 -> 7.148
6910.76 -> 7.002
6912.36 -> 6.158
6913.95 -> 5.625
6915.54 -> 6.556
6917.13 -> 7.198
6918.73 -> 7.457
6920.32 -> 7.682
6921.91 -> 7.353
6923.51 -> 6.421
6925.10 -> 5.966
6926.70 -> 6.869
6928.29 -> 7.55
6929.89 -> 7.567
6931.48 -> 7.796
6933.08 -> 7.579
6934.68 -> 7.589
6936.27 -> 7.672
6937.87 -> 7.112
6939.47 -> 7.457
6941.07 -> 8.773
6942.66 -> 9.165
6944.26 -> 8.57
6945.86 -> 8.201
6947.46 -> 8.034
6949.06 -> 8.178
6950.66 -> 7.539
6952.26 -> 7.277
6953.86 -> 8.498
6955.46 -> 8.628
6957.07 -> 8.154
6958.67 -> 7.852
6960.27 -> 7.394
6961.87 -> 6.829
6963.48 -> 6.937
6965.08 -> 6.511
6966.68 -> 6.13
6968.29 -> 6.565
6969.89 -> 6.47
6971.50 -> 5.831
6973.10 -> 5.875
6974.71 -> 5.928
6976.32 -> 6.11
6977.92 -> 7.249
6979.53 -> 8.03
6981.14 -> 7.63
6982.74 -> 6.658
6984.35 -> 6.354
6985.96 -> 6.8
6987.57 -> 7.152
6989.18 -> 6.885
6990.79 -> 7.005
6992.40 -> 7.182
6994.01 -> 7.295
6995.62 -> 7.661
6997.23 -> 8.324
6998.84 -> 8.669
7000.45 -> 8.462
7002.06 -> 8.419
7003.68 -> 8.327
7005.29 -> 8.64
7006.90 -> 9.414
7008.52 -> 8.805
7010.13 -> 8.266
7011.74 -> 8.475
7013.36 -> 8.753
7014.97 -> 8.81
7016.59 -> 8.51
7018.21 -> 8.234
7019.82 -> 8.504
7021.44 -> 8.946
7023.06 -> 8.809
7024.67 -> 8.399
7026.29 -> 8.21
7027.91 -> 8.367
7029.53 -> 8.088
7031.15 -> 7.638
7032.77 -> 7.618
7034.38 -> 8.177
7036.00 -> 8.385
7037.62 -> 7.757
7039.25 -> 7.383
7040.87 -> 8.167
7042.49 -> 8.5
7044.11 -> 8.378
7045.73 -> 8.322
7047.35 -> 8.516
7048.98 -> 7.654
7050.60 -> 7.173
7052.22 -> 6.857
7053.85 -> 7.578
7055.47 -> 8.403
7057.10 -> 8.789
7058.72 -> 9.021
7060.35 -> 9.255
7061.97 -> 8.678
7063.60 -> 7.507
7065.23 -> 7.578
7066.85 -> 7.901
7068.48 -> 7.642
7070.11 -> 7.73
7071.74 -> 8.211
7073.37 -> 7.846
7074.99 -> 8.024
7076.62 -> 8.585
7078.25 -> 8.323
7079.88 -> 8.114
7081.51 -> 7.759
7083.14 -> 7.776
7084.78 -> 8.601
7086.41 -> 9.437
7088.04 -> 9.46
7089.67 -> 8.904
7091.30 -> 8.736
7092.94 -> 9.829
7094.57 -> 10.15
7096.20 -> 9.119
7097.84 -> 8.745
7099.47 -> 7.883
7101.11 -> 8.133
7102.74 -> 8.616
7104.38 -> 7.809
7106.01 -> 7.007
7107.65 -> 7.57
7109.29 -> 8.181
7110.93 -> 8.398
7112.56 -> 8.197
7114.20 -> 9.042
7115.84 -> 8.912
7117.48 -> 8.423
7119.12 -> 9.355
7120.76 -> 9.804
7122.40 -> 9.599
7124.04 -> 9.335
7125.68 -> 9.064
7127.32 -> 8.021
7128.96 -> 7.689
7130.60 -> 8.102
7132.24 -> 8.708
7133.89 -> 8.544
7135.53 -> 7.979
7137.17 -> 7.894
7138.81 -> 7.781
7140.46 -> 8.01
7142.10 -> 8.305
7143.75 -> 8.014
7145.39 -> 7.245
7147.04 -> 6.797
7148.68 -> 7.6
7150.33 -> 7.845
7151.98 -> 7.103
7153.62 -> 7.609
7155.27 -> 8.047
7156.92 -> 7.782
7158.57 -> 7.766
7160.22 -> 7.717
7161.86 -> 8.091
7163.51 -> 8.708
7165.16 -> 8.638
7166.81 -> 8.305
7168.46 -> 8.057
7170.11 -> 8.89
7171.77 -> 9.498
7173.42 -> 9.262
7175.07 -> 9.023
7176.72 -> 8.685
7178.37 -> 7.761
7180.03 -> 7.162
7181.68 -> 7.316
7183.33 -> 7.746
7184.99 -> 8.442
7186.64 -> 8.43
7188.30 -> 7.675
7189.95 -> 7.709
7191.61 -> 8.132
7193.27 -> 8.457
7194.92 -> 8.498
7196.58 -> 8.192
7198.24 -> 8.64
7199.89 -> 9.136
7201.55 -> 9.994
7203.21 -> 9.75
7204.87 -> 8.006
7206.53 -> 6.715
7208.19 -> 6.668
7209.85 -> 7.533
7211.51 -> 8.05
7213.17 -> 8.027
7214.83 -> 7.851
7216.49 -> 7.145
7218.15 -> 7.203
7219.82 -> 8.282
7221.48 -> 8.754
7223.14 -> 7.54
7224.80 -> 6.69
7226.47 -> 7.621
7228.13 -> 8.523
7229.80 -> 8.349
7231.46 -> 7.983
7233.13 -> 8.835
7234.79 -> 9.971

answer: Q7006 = 1.2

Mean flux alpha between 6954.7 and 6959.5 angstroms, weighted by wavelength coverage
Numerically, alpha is 8.2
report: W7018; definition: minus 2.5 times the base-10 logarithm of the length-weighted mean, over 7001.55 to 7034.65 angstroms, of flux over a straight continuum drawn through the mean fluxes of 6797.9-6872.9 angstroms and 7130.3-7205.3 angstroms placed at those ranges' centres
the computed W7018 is -0.13 mag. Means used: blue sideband 6.67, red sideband 8.2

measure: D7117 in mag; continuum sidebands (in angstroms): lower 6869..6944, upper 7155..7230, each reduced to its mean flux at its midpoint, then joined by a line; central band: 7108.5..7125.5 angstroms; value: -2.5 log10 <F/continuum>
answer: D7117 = -0.13 mag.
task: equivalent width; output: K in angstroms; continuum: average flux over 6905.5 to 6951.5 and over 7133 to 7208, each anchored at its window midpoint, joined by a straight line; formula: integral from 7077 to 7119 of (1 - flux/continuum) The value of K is -3.31 angstroms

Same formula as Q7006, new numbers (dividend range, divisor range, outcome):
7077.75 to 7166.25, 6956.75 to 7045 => 1.08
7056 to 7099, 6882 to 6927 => 1.20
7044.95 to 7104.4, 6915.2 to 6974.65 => 1.13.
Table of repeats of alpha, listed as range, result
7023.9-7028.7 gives 8.32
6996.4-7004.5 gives 8.44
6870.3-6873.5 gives 6.95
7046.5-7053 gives 7.56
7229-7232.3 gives 8.17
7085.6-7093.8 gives 9.28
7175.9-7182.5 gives 7.73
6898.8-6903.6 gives 8.35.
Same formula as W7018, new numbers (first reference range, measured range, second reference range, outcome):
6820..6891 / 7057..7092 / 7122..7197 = -0.08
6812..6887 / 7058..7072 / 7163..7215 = -0.06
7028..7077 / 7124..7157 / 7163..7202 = 0.05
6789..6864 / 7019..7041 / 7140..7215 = -0.09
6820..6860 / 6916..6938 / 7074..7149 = -0.02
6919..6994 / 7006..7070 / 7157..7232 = -0.09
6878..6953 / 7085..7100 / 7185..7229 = -0.17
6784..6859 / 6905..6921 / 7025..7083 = 0.07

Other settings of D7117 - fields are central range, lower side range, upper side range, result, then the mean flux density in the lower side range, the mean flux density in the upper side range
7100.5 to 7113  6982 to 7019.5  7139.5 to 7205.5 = 0.02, 7.97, 8.2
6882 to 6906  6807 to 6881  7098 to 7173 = -0.06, 6.75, 8.23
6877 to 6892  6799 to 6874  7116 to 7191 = -0.04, 6.68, 8.22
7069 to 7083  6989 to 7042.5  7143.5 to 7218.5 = 0.02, 8.22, 8.07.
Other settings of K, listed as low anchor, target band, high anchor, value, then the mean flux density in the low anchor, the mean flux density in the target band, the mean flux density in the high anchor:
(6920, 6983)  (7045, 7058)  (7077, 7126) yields 0.5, 7.34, 7.92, 8.67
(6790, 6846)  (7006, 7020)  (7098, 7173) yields -1.7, 6.9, 8.65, 8.23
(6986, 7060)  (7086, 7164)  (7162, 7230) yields -1.8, 8.15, 8.35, 8.17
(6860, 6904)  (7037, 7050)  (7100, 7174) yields -0.3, 7.24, 8.07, 8.25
